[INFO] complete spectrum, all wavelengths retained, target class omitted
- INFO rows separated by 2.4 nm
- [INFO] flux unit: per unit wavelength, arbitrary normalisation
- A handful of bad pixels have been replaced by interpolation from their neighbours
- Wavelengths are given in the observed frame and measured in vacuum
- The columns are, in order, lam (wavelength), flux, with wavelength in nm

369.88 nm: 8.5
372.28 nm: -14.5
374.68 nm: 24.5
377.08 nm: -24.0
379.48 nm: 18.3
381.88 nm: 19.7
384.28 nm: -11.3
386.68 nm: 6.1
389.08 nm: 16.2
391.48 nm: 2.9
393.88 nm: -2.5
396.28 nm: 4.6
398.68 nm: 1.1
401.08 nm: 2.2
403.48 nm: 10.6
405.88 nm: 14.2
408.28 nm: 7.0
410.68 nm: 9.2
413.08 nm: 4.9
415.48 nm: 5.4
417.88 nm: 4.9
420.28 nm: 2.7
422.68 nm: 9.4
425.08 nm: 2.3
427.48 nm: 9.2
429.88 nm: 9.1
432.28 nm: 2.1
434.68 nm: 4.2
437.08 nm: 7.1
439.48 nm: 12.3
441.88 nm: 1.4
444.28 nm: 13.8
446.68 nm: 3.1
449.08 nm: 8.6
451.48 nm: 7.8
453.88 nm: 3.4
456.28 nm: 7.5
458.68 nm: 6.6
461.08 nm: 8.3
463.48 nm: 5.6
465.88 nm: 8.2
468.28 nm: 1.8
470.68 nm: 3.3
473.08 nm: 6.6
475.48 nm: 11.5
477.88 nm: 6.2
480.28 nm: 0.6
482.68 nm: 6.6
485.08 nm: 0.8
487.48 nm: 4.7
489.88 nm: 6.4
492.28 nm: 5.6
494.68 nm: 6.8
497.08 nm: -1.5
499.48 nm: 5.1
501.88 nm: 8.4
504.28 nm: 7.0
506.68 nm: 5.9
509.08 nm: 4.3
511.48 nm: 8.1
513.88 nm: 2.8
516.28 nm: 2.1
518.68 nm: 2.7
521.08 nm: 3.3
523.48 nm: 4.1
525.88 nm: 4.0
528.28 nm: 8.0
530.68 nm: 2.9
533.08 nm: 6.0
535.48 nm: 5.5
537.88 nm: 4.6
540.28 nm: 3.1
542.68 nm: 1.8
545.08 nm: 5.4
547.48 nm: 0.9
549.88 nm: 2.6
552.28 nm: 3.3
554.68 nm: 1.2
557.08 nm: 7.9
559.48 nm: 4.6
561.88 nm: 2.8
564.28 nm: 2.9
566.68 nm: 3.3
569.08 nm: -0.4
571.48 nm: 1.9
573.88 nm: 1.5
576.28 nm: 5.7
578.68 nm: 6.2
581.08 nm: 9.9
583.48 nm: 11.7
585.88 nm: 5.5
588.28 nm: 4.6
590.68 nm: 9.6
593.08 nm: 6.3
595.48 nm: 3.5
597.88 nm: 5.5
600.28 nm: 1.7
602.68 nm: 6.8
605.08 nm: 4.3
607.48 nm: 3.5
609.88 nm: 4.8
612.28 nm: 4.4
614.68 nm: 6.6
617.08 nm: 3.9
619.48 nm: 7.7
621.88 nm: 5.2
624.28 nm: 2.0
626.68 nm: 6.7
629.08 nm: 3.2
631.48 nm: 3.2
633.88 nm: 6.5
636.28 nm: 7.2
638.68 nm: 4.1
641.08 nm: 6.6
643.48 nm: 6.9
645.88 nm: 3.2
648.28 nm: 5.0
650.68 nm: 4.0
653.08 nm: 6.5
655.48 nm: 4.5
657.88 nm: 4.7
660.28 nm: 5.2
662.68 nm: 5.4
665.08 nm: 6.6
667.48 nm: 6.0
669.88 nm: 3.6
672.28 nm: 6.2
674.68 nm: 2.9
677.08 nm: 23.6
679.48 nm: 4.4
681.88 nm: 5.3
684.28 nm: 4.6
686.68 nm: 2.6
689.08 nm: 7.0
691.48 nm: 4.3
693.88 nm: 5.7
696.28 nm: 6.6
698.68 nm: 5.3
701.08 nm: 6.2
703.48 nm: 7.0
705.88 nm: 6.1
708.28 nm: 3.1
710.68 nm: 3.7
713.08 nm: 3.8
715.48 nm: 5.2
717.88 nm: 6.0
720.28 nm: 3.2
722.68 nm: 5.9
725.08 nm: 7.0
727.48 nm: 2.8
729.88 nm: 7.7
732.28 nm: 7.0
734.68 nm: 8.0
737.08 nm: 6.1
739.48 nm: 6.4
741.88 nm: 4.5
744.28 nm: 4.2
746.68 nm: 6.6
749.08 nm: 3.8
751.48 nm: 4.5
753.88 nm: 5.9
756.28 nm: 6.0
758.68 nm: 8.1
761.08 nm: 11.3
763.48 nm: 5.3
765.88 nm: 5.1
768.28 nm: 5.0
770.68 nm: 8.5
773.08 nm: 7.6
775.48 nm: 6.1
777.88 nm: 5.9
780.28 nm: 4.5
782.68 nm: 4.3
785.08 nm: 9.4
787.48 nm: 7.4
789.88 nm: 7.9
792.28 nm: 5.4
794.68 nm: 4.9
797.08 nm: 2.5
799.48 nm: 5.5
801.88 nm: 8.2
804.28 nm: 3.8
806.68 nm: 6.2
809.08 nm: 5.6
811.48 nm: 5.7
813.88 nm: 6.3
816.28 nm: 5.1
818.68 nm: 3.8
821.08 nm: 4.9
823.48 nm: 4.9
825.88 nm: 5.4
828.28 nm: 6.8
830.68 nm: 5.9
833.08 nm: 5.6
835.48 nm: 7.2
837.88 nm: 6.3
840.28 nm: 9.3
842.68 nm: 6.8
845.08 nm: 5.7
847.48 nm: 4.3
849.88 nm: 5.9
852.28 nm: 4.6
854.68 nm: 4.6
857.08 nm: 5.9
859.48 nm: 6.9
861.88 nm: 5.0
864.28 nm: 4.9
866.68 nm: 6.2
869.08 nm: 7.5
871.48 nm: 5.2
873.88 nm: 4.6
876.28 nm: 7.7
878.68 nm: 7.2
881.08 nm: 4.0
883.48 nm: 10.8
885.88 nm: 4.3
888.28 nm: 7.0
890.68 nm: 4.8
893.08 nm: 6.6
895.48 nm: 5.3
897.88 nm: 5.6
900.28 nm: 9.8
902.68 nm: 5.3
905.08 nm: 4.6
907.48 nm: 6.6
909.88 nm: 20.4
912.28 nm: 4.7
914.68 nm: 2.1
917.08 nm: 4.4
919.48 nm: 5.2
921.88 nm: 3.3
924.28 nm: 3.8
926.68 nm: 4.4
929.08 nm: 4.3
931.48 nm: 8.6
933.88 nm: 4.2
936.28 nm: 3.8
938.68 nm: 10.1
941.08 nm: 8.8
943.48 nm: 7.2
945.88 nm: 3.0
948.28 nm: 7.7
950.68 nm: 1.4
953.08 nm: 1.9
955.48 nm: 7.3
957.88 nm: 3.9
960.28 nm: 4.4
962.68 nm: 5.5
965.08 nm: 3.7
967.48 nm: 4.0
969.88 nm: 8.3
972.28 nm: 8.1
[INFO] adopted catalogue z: 0.82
